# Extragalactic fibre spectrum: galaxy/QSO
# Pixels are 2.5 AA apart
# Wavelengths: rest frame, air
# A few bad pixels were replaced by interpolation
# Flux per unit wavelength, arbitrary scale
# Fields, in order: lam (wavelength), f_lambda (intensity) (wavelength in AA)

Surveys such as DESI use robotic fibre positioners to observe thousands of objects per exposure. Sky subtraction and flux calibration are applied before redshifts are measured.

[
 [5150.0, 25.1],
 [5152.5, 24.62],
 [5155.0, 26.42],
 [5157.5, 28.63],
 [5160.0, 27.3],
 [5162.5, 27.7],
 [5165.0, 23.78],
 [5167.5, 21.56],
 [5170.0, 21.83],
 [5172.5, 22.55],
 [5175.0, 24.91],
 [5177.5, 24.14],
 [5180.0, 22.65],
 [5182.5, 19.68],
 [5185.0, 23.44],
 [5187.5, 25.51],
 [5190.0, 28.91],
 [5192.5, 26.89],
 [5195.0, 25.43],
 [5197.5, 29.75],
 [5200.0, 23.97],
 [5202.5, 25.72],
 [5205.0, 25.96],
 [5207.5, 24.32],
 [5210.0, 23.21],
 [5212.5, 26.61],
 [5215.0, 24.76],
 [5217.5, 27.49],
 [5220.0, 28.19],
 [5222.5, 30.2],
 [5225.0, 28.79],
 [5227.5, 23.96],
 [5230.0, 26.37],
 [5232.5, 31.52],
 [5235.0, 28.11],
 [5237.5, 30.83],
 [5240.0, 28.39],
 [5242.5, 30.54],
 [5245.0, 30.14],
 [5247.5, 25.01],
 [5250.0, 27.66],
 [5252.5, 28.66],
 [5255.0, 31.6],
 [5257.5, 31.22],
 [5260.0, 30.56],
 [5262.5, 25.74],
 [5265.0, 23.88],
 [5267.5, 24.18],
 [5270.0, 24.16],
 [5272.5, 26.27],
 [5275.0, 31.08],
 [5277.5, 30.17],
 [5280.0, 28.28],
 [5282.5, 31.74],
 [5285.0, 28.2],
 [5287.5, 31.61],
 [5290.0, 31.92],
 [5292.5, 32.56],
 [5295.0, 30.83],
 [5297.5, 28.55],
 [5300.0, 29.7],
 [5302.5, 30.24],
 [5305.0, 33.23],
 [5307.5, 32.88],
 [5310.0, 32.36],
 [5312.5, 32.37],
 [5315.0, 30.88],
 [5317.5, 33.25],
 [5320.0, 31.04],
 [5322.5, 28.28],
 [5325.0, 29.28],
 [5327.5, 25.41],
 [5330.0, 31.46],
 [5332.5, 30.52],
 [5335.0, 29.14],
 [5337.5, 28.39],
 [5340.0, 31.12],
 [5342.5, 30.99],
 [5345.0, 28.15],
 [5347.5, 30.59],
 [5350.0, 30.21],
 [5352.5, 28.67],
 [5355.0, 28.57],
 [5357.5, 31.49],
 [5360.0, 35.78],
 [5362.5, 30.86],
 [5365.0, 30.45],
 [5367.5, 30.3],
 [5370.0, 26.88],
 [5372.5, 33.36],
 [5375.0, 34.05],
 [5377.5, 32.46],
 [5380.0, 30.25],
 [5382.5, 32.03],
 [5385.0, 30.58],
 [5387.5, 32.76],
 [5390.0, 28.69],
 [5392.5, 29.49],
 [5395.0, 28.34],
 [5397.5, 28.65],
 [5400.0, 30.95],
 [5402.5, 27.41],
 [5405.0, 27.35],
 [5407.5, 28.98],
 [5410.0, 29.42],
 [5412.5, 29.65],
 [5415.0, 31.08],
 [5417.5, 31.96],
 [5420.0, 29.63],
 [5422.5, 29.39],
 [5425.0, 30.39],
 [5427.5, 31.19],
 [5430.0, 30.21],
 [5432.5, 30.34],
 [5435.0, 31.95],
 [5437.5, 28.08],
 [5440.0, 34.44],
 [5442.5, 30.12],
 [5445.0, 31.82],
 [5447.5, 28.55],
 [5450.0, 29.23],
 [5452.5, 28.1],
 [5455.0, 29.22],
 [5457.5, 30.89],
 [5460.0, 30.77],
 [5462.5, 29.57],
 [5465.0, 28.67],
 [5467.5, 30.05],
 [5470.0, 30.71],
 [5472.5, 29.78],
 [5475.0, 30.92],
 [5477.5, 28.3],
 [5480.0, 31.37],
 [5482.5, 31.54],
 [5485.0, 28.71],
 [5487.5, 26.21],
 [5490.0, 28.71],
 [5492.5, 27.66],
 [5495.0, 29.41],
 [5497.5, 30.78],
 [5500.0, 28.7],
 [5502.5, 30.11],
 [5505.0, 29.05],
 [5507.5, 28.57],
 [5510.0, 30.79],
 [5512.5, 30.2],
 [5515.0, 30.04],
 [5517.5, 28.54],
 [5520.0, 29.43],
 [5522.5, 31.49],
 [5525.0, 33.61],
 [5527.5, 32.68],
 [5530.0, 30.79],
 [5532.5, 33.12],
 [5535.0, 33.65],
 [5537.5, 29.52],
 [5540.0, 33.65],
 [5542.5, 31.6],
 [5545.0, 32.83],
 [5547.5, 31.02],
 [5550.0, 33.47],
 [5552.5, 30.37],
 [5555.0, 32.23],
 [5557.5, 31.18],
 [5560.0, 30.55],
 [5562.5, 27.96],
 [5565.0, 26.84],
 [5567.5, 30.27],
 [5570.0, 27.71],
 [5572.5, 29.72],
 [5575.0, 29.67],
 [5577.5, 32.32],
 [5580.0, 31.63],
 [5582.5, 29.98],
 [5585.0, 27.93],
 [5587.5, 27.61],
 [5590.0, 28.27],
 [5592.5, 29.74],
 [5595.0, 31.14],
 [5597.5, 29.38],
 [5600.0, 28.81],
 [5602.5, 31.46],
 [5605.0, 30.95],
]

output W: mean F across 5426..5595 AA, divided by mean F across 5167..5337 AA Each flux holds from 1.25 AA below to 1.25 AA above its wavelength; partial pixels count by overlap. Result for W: 1.1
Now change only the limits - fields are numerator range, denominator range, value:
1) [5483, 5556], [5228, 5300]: 1.06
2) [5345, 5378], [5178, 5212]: 1.23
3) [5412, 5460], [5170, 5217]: 1.22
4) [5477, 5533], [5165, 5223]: 1.20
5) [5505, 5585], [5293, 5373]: 1.01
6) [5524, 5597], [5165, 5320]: 1.11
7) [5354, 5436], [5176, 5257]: 1.13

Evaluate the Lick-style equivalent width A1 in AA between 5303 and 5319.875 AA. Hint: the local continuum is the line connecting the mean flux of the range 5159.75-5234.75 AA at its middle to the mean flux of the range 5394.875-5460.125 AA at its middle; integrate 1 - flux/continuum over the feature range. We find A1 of -2.8 AA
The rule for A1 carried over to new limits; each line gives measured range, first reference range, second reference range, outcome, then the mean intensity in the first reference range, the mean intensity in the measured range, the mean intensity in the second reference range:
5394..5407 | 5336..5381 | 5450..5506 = 0.7 AA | 30.7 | 28.6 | 29.5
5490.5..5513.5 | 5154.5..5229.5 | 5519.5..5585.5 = 0.6 AA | 25.5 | 29.4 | 31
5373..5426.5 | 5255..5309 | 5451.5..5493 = -1.3 AA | 29.4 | 30.2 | 29.5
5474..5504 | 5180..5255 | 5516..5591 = 0.6 AA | 26.9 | 29.4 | 30.7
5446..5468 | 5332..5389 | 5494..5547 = 1.0 AA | 30.8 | 29.5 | 30.9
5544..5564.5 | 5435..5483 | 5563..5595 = -1.0 AA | 30.1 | 31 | 29.3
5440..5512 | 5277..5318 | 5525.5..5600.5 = 2.5 AA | 31.1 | 29.7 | 30.6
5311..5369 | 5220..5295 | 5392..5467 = -2.0 AA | 28.8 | 30.3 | 29.9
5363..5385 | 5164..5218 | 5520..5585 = -2.6 AA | 24.7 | 31.2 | 31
